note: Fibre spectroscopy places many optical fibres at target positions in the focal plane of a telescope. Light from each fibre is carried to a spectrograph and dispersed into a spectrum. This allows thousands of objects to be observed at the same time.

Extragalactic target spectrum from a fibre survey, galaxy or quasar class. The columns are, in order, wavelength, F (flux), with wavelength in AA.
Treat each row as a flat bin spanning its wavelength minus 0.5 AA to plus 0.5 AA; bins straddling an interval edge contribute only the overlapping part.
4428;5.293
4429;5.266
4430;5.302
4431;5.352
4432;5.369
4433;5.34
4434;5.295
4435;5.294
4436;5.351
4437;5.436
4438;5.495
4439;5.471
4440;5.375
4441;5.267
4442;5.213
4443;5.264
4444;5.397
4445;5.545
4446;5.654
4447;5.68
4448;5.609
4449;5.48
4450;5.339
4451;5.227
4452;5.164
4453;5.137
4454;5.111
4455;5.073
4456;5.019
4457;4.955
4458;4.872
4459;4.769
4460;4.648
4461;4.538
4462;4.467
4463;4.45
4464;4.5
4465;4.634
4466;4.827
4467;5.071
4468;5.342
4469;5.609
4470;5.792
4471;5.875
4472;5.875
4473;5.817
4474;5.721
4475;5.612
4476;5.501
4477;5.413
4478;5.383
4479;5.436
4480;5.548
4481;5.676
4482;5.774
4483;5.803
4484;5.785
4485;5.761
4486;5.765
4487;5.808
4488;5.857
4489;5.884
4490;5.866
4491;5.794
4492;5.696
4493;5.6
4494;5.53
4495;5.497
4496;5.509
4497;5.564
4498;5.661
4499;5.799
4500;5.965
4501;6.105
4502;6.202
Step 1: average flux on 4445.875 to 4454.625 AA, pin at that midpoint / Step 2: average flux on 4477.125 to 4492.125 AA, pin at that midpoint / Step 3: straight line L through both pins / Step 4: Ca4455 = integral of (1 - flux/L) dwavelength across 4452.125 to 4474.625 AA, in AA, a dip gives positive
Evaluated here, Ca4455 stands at 1.64 AA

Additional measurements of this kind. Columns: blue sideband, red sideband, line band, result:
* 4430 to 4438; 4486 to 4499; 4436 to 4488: 1.7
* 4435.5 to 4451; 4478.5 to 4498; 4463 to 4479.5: 0.7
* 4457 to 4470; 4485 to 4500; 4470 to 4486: -1.2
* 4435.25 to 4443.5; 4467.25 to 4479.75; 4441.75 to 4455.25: 0.2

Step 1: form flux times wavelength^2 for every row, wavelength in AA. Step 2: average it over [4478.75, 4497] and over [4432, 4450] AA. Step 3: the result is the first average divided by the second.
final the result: 1.07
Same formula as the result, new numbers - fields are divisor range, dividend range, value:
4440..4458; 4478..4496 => 1.09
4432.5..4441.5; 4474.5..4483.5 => 1.06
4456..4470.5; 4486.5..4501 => 1.19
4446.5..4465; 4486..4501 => 1.17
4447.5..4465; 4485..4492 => 1.19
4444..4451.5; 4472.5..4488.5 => 1.05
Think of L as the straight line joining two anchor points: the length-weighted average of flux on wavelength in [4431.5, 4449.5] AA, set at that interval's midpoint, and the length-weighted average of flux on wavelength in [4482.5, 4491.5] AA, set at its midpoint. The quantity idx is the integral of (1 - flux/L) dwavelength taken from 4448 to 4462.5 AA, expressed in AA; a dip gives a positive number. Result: 1.4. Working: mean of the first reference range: 5.42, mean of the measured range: 5.01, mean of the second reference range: 5.81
